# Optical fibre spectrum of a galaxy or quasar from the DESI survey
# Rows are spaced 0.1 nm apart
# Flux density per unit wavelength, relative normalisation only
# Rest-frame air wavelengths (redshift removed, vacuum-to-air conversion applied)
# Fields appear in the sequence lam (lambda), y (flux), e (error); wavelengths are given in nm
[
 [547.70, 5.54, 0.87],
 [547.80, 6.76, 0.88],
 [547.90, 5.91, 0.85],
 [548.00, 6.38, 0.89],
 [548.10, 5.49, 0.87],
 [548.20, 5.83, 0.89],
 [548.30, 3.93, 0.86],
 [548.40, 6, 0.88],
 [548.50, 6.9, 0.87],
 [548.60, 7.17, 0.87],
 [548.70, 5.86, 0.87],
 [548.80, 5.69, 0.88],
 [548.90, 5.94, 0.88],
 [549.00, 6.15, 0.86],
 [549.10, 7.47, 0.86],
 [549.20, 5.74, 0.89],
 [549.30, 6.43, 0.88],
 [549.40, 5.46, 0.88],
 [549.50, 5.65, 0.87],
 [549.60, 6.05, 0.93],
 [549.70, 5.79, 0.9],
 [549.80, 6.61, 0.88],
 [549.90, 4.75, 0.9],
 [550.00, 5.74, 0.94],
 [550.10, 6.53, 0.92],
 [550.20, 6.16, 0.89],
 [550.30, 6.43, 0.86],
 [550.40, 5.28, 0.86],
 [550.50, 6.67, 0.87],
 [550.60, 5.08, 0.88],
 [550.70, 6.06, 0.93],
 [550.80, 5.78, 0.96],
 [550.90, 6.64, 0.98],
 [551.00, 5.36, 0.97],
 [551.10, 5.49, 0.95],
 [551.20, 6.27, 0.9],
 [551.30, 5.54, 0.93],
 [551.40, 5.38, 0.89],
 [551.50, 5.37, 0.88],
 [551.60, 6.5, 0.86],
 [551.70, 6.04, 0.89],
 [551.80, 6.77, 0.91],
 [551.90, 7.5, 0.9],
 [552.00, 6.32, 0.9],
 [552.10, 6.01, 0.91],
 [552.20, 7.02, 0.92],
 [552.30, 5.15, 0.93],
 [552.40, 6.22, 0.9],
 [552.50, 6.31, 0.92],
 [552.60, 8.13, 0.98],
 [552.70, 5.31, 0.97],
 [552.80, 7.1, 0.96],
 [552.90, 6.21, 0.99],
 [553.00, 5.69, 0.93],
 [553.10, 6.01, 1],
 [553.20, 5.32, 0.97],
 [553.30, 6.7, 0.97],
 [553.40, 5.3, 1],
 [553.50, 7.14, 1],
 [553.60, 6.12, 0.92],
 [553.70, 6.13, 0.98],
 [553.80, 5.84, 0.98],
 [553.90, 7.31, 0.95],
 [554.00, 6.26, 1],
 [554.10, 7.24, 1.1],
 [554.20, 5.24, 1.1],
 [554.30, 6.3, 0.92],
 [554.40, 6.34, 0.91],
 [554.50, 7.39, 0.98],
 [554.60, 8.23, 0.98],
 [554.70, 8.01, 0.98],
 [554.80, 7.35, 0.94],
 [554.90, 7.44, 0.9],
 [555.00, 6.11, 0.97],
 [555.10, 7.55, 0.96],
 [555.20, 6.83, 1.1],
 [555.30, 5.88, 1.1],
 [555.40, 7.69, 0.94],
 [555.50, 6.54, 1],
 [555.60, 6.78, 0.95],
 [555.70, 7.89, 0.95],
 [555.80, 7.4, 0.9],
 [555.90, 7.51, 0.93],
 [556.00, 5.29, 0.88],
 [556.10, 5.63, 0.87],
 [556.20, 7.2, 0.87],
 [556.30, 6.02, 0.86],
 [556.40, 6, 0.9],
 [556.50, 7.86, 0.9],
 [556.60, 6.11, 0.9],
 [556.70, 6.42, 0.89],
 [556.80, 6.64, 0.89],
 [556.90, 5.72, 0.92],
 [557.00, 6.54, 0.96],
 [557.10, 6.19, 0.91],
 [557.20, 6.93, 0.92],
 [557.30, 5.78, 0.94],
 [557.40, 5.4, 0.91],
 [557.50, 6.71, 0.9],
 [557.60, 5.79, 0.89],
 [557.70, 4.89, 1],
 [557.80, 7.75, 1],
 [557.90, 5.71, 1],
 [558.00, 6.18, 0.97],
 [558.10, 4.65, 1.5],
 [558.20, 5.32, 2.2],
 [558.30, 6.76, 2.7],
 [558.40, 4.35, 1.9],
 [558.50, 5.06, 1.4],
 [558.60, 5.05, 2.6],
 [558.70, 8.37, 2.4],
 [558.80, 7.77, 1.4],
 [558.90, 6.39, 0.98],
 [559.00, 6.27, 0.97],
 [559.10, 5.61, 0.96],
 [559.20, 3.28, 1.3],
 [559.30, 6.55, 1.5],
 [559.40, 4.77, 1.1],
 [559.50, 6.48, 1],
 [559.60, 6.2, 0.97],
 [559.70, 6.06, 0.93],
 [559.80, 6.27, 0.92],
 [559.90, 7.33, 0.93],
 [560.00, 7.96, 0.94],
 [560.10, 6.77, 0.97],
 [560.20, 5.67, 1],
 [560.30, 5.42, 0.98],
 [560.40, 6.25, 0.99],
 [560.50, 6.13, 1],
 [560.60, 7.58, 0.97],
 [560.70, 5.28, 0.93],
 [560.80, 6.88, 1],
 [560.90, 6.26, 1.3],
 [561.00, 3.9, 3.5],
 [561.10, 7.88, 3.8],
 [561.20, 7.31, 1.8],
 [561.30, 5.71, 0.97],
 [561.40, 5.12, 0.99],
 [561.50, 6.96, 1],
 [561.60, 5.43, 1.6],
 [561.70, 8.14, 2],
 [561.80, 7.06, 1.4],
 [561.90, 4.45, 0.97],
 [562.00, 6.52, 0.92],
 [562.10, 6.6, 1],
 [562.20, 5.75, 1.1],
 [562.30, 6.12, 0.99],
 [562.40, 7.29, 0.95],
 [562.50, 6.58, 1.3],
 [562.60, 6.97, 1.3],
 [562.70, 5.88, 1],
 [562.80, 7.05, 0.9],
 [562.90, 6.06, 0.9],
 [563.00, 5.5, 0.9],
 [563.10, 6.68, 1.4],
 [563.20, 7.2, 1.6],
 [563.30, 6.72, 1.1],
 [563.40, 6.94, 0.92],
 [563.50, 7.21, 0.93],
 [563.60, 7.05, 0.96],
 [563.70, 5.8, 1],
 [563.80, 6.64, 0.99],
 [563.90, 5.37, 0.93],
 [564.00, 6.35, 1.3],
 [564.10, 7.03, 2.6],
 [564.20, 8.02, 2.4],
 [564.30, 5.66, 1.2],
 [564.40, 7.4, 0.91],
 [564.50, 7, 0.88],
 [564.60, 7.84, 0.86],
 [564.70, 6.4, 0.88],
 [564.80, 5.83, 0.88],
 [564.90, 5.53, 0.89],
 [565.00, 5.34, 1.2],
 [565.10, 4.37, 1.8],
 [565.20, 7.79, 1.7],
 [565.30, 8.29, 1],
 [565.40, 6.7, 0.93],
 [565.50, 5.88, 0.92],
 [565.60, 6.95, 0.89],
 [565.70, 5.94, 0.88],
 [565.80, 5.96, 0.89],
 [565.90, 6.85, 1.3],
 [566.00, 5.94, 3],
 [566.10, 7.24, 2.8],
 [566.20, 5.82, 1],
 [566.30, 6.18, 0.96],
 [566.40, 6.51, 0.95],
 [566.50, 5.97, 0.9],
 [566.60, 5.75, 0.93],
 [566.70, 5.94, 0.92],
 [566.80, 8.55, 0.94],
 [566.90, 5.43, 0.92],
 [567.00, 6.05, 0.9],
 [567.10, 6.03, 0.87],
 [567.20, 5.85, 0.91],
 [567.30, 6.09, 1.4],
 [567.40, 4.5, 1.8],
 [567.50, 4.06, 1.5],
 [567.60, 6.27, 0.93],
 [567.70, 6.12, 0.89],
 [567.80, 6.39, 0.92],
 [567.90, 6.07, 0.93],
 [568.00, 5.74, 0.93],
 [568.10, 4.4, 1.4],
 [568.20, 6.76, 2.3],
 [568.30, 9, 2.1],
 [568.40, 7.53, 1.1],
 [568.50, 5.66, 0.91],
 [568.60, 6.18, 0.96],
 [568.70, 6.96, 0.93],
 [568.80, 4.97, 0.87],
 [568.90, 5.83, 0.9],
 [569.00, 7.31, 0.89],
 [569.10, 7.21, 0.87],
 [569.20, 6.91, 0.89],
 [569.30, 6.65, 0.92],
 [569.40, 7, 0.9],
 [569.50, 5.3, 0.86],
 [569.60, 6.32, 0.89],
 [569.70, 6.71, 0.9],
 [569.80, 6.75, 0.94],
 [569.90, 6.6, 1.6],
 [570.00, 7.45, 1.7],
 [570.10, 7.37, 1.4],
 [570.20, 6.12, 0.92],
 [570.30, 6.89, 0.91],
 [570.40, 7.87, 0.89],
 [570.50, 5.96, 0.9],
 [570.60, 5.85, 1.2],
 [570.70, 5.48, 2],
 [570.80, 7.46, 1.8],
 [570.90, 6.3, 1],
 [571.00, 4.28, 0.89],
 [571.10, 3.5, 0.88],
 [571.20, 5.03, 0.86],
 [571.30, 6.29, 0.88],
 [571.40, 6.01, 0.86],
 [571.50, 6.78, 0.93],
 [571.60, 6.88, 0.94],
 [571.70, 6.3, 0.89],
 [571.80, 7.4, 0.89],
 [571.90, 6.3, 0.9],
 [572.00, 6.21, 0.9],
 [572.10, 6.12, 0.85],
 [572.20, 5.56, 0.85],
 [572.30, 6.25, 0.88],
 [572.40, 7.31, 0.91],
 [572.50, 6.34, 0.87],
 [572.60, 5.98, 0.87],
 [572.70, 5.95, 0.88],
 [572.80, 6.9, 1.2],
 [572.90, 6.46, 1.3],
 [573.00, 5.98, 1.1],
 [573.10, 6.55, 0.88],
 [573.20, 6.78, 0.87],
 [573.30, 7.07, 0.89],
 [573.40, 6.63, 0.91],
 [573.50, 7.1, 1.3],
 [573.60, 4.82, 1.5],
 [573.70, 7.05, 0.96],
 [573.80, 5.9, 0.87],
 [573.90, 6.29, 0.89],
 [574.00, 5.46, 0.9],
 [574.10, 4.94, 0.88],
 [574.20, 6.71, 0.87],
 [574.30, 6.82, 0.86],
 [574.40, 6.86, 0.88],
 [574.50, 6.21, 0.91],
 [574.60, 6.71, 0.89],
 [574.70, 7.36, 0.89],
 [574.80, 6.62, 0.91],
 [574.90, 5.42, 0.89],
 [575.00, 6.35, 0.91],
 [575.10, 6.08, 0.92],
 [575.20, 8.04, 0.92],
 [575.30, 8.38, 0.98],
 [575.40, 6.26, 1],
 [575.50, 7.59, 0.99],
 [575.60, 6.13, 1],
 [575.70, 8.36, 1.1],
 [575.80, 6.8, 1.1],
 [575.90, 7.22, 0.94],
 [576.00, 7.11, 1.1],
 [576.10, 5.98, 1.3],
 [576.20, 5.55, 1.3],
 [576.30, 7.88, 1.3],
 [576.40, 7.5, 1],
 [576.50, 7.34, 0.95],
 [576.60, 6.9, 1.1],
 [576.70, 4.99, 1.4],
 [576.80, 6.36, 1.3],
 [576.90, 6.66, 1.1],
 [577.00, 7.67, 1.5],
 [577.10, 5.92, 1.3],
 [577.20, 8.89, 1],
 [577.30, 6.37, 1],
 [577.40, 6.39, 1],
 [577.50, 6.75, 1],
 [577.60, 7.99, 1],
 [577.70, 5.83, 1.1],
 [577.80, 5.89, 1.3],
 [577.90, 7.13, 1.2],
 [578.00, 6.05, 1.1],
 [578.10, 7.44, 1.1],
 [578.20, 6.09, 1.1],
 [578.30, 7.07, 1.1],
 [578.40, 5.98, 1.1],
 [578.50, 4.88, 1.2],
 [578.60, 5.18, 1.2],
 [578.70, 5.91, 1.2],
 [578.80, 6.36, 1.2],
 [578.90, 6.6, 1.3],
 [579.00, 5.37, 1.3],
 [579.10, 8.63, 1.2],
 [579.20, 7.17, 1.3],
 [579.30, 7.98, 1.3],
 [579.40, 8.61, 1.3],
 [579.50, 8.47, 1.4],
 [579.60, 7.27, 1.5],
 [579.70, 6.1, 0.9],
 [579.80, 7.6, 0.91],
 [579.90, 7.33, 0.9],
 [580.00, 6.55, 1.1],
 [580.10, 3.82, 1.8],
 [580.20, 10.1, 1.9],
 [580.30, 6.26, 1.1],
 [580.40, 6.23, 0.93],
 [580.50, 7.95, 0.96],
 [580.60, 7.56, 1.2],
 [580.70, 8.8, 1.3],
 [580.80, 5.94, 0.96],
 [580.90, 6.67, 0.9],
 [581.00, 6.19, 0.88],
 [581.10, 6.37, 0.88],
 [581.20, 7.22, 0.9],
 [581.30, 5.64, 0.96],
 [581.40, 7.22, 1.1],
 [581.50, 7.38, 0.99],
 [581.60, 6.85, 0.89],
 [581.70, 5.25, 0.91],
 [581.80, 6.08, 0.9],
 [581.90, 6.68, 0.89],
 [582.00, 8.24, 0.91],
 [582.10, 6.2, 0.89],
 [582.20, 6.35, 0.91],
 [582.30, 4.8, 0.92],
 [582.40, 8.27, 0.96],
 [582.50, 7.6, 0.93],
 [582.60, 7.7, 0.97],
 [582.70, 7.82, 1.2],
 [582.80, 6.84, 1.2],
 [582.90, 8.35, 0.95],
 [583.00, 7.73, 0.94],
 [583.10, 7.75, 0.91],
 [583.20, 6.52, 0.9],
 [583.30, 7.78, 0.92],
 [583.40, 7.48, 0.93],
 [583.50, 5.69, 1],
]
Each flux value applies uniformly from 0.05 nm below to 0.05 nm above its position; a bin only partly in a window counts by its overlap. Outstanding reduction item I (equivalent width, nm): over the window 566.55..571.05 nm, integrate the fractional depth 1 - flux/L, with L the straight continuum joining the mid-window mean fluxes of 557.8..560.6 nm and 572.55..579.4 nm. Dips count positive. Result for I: 0.06 nm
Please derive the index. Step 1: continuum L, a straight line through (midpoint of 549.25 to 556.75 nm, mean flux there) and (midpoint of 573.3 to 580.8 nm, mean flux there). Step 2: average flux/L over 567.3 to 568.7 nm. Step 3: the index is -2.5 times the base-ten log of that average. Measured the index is 0.09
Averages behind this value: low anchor 6.36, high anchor 6.76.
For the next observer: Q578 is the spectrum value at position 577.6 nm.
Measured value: 7.99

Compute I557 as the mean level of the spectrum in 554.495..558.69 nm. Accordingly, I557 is 6.45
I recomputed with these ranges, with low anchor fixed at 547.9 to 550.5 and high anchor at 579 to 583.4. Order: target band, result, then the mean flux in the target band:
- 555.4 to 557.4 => -0.10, 6.55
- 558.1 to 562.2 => 0.14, 6.16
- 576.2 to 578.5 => 0.08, 6.71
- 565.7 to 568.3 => 0.21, 6.07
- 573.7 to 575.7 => 0.08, 6.59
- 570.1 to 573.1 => 0.24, 6.22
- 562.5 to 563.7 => -0.03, 6.62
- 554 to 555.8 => -0.23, 6.98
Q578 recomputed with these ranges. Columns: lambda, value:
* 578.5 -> 4.88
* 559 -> 6.27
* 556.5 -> 7.86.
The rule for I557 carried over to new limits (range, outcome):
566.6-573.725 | 6.3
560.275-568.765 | 6.35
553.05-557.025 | 6.63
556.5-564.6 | 6.3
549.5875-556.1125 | 6.37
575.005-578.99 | 6.69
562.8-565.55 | 6.55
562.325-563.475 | 6.63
